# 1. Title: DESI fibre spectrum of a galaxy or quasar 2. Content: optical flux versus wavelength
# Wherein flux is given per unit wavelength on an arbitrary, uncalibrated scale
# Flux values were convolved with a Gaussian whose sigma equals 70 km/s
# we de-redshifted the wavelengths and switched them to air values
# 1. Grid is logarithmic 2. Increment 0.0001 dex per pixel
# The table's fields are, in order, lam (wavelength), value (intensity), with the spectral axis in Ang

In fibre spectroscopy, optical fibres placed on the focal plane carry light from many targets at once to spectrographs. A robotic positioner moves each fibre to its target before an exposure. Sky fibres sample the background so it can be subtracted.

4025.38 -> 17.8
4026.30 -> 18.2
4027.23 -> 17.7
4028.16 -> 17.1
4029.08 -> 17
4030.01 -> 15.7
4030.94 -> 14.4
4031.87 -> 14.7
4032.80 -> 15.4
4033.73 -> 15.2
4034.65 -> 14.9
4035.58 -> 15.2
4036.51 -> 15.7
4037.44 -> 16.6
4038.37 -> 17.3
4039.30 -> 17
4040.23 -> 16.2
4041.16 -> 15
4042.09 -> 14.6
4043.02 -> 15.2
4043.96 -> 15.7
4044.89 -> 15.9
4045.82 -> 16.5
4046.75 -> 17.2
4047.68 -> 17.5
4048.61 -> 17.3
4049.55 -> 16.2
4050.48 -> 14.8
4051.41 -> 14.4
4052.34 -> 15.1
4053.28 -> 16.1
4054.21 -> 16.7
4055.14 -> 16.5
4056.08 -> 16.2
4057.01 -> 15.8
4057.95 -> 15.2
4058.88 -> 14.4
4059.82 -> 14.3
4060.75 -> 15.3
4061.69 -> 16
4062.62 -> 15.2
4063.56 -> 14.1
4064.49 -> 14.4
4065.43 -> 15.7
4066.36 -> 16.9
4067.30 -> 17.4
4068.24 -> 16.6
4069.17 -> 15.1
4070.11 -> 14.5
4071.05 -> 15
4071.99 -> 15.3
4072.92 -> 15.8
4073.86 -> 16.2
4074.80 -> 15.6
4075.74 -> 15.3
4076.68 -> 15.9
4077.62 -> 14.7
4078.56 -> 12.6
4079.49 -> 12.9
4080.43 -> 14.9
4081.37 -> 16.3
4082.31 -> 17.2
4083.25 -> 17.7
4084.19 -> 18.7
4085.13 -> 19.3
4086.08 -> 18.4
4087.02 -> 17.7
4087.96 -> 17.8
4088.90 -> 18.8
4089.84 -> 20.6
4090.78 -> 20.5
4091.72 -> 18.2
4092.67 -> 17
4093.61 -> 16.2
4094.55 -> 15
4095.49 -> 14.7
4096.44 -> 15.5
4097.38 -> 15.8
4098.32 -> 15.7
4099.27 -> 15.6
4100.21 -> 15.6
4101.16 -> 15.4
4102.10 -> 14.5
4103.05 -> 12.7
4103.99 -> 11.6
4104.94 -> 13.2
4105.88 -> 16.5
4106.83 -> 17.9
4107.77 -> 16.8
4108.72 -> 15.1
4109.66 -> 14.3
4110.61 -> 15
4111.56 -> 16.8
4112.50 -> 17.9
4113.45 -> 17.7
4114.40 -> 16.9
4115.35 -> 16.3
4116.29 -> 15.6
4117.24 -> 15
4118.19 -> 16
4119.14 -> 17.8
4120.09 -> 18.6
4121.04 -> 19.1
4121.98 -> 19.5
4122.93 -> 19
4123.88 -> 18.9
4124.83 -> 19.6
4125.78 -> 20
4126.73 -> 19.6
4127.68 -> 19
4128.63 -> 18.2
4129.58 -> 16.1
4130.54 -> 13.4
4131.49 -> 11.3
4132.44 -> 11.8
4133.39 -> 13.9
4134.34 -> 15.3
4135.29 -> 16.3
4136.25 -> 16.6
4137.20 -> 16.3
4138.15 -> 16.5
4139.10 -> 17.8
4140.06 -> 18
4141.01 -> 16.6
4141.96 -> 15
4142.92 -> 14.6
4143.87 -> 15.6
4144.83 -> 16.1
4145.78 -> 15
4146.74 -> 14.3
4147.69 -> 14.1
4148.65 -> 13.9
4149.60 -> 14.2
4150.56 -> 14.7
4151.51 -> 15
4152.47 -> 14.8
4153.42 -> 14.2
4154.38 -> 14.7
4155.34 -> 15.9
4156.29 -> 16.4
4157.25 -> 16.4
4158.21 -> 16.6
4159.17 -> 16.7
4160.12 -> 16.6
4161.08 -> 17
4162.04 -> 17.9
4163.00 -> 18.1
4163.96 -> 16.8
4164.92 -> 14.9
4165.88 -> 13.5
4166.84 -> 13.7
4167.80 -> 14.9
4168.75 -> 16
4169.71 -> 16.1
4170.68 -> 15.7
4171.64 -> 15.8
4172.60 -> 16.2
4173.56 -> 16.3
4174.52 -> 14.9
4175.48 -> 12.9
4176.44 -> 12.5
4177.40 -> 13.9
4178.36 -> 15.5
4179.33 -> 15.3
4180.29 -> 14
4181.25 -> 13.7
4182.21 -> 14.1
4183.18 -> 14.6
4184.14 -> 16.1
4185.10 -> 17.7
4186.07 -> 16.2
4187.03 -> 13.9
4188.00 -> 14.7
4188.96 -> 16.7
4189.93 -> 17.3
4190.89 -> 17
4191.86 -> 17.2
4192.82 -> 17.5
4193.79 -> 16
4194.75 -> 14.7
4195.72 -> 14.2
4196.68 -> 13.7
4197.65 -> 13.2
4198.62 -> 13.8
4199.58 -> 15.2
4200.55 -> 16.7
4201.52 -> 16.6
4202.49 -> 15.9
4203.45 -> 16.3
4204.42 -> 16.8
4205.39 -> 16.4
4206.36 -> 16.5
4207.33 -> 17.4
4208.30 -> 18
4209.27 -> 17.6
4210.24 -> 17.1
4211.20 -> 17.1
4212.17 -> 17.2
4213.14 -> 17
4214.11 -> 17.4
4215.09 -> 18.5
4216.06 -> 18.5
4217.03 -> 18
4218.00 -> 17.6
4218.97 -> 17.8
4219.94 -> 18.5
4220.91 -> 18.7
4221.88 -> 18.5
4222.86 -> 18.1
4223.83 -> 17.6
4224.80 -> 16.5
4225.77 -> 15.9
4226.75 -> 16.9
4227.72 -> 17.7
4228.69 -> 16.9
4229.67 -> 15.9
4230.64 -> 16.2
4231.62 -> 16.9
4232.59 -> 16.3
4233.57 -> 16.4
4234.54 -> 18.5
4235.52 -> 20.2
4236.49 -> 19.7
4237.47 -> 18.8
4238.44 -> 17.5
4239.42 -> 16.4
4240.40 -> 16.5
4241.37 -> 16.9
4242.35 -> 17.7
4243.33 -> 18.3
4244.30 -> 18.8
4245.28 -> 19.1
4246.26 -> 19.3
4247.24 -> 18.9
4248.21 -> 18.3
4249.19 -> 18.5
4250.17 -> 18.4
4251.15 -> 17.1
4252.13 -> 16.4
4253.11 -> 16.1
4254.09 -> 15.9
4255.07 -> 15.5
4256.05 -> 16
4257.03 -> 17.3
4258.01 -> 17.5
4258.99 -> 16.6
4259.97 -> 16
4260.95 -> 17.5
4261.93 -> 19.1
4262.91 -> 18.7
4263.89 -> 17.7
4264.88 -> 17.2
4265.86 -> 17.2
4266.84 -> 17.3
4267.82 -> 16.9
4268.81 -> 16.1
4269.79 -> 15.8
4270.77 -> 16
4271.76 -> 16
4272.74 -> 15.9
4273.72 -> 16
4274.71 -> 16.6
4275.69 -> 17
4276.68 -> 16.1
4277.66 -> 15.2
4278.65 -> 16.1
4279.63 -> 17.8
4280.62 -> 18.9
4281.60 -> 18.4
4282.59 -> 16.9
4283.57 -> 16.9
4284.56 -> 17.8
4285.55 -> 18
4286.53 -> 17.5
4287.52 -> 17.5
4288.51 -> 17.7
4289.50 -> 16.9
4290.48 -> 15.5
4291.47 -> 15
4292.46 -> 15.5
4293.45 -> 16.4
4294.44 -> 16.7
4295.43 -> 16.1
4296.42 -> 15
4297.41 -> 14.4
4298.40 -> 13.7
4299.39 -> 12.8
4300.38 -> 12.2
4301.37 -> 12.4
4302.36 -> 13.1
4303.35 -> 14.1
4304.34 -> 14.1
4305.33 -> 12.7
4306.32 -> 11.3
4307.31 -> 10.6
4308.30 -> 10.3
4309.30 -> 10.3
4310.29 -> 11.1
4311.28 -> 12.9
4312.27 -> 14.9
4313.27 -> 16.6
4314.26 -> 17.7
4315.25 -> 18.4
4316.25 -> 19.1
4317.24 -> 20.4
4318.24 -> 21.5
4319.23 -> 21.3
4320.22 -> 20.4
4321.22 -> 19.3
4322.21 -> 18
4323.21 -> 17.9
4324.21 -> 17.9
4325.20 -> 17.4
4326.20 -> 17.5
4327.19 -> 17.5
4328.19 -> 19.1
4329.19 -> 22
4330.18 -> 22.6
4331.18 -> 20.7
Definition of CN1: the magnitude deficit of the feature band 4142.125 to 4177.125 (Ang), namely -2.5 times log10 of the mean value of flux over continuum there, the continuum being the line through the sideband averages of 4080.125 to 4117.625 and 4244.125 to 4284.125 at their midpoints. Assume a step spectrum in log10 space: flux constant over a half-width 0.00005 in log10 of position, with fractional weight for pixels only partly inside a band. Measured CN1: 0.09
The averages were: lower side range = 16.4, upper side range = 17.1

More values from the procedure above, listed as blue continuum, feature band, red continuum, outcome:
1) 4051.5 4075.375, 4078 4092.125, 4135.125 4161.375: -0.12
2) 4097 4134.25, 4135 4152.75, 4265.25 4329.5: 0.05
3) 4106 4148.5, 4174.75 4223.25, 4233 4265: 0.06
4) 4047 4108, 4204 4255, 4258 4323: -0.09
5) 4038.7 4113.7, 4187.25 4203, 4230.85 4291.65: 0.08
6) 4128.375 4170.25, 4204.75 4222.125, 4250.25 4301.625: -0.11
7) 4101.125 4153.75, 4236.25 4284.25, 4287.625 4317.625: -0.15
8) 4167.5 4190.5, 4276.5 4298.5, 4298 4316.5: -0.20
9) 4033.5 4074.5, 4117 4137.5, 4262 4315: -0.08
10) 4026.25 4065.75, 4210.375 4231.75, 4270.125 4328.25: -0.09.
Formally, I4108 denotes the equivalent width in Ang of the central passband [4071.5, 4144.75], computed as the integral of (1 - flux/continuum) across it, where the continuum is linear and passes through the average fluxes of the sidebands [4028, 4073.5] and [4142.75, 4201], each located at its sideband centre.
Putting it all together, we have -3.9 Ang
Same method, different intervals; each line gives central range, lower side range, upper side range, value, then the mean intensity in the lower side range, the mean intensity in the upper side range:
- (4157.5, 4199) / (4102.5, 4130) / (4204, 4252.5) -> 4.5 Ang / 16.9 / 17.6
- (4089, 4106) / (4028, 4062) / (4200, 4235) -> 0.4 Ang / 15.8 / 17.2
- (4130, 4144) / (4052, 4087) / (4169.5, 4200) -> 0.2 Ang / 15.8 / 15.2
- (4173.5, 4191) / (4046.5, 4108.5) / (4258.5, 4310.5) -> 0.8 Ang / 16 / 15.7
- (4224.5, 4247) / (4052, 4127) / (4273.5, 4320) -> -2.4 Ang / 16.3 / 15.7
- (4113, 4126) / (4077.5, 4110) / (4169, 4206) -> -1.5 Ang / 16.2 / 15.4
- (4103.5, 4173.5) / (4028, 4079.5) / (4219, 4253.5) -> 2.1 Ang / 15.6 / 17.7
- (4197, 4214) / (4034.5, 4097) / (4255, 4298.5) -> 0.1 Ang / 16.1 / 16.7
